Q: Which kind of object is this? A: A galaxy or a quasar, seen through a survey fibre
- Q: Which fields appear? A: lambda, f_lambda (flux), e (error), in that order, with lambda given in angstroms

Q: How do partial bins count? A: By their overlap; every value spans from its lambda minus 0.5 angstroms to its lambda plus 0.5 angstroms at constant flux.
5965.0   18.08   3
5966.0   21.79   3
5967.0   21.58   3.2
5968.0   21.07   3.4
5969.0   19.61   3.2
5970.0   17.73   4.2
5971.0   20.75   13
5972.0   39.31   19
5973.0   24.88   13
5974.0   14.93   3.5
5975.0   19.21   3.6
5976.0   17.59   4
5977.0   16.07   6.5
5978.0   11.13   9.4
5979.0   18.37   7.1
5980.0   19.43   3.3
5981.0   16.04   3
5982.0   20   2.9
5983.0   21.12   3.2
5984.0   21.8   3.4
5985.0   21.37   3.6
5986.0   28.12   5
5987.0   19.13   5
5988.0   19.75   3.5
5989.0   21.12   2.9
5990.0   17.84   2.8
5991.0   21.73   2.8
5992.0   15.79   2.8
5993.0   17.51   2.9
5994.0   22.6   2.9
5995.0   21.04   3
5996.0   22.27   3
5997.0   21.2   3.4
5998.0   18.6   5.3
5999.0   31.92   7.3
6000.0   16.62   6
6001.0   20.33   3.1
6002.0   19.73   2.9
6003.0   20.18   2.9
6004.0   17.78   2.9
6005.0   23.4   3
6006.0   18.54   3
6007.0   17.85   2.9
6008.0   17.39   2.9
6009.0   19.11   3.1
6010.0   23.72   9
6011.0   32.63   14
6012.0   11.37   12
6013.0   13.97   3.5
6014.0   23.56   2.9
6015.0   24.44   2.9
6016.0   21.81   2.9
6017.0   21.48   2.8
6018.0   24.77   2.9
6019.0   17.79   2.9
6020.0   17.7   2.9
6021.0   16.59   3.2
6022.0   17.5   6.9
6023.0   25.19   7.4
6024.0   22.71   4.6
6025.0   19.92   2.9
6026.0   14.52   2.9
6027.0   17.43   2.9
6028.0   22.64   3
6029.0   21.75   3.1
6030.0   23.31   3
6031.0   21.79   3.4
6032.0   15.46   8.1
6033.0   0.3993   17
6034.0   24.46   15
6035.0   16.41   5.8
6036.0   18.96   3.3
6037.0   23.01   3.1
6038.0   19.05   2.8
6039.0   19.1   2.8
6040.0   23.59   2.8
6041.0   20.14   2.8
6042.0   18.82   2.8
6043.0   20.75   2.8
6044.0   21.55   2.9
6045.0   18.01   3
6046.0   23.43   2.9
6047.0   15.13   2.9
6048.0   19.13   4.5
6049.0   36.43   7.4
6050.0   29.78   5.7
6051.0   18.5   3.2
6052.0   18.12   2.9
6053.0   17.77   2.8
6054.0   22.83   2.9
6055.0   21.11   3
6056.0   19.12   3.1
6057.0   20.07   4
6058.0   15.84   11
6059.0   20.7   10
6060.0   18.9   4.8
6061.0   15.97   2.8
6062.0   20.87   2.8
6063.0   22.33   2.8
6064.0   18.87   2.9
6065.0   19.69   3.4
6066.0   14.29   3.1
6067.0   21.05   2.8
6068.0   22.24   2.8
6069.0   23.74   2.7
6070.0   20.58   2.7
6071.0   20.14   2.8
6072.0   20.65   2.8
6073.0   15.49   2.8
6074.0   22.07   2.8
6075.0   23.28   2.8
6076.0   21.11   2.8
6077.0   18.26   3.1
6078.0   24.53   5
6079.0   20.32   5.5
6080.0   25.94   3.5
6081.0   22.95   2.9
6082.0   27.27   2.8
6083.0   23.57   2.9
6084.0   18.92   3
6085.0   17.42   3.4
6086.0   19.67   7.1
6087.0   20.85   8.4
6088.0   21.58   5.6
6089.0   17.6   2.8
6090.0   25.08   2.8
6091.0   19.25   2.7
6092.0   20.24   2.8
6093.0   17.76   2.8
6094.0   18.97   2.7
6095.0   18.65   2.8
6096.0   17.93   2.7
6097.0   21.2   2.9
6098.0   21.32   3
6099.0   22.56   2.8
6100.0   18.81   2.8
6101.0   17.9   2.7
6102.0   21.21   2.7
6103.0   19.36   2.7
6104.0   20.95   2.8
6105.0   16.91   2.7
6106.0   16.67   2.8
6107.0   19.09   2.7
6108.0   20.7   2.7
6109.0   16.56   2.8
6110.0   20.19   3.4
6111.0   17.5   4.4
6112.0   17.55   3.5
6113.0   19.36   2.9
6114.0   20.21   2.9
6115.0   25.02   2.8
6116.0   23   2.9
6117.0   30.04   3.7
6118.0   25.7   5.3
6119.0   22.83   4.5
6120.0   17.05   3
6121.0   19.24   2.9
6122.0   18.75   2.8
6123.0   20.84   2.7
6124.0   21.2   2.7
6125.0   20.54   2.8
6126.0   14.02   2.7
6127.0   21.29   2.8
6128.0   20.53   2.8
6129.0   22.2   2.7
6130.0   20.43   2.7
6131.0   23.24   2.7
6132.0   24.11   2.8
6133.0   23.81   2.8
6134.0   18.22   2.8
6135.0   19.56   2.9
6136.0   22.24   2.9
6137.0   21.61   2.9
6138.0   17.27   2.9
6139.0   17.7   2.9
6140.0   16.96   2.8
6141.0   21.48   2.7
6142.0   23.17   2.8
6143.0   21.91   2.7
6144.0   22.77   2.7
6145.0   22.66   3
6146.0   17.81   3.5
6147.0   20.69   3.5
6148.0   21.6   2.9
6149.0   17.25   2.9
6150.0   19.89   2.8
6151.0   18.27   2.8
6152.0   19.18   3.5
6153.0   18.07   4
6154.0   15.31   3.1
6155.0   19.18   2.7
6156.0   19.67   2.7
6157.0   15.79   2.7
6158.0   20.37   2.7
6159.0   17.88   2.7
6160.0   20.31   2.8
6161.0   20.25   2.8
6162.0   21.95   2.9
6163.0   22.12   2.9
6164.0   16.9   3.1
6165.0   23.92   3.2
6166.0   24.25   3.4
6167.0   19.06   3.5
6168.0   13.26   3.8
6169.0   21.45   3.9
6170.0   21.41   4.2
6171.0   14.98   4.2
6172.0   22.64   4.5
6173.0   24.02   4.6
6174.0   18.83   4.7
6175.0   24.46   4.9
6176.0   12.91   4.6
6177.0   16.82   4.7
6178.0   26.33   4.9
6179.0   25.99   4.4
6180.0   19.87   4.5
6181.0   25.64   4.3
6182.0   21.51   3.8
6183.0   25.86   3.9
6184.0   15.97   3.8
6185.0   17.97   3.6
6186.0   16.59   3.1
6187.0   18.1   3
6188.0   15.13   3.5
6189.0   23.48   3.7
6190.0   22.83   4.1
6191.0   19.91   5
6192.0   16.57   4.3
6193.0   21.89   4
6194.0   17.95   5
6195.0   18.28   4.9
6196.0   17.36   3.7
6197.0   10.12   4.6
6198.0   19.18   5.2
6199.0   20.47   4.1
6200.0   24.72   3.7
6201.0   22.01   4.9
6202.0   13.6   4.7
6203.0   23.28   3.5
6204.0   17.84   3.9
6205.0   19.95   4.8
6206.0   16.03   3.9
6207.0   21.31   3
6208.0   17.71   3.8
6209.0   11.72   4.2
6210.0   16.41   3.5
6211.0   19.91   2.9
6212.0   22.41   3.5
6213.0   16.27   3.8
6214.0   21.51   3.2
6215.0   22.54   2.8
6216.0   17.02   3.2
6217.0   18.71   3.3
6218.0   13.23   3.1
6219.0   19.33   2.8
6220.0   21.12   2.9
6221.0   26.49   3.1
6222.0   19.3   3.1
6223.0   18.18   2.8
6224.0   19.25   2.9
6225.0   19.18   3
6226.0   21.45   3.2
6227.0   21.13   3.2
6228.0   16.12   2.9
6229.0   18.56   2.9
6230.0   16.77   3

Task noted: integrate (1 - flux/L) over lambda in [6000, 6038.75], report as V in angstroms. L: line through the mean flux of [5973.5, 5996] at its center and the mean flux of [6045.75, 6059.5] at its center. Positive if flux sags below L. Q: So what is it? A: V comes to 1.1 angstroms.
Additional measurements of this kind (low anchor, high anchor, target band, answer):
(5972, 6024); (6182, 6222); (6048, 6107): -2.3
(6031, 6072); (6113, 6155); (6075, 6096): -0.8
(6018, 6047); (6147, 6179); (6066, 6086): -1.9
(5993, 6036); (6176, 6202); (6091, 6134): -1.0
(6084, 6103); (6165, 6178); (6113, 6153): -1.9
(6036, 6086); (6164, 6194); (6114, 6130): -0.7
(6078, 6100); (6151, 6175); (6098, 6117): 0.6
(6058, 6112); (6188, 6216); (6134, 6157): -0.1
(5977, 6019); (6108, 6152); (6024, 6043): 1.2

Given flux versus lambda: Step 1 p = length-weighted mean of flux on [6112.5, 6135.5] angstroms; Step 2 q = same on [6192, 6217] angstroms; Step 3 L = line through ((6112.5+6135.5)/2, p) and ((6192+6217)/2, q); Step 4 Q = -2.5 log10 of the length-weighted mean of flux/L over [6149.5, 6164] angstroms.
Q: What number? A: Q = 0.07 mag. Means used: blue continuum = 21.4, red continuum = 18.7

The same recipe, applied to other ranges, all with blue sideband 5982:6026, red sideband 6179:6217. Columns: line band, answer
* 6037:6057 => -0.05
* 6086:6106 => 0.01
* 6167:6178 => 0.00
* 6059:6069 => 0.03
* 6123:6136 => -0.06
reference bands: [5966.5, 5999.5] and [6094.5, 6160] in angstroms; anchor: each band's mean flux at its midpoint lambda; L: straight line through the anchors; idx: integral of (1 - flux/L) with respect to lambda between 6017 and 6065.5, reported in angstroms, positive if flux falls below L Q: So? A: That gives 1.0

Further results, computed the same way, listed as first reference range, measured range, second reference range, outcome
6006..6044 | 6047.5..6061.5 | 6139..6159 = -0.94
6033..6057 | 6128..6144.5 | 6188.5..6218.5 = -1.21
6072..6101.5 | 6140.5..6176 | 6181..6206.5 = -0.51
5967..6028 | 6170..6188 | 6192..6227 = -1.12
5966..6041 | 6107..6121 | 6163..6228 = -0.88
